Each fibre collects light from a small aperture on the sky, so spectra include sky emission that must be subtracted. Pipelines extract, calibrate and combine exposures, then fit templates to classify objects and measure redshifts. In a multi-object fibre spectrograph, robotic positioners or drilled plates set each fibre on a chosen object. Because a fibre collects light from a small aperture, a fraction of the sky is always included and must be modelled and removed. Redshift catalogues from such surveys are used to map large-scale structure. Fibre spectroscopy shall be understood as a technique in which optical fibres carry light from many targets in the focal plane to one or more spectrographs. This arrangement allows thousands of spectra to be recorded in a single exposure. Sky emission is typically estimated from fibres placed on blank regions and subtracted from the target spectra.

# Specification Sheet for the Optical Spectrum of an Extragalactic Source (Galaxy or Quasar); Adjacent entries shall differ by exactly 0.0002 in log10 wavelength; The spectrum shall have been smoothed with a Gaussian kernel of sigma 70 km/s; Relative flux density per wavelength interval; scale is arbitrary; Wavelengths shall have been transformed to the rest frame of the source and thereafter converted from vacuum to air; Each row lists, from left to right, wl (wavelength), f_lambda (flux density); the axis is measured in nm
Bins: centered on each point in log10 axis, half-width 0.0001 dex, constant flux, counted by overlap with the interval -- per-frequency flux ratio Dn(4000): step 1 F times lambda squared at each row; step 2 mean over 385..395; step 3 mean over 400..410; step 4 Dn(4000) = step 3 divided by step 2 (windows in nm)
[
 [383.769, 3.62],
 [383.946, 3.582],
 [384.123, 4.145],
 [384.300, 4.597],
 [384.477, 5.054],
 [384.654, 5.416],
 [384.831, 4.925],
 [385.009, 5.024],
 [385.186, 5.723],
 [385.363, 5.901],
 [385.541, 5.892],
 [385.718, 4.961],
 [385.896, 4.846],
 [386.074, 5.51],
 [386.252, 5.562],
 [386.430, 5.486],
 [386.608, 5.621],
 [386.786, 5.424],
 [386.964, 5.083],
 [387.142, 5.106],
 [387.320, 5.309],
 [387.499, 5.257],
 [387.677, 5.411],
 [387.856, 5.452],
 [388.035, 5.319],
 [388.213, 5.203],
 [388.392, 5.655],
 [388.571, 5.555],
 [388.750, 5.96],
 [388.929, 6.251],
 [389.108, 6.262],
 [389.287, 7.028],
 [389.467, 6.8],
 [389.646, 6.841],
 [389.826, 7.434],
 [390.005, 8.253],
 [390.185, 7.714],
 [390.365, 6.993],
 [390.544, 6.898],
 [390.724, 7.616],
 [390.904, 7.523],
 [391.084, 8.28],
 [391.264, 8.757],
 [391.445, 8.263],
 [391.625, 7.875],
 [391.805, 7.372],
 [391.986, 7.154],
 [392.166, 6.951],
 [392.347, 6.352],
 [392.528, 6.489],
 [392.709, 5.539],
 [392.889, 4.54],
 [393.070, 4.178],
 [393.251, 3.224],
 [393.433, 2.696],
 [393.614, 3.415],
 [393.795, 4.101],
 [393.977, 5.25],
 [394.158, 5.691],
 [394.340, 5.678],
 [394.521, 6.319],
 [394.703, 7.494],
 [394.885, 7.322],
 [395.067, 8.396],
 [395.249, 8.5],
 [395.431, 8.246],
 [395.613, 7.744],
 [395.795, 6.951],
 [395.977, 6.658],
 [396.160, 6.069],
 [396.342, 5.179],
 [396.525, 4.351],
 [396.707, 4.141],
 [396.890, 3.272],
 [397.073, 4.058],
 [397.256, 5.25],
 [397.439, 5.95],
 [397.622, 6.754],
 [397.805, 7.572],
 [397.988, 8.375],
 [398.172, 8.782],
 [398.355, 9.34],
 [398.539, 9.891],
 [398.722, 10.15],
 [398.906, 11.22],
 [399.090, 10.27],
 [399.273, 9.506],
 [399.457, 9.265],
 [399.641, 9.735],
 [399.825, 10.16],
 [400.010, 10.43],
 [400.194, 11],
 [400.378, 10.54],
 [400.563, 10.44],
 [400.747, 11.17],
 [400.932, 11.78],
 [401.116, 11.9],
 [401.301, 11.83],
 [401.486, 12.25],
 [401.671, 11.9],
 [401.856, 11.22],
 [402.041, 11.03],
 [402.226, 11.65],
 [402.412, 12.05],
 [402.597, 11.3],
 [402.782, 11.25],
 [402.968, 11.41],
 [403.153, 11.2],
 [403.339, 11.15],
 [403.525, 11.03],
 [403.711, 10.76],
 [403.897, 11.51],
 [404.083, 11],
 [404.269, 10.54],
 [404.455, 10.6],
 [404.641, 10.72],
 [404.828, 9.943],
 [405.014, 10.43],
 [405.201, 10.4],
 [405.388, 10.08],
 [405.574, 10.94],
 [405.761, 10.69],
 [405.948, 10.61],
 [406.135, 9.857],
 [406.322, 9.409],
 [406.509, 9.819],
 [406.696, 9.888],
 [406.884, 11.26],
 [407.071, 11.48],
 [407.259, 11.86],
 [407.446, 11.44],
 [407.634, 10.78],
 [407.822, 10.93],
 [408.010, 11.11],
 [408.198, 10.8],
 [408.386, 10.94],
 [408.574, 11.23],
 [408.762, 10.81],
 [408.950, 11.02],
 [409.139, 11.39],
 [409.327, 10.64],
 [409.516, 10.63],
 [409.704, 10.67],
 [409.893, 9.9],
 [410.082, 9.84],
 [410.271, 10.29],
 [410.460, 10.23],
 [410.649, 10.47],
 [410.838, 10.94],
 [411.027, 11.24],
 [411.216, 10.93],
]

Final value 1.95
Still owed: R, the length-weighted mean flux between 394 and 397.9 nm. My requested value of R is 6.25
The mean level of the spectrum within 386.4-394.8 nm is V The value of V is 6.11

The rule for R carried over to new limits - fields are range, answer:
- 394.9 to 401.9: 8.67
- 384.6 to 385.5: 5.42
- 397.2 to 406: 10.4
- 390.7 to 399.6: 6.83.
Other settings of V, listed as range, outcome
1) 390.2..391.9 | 7.73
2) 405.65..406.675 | 10.1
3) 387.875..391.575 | 6.92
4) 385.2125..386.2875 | 5.45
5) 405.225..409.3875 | 10.8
